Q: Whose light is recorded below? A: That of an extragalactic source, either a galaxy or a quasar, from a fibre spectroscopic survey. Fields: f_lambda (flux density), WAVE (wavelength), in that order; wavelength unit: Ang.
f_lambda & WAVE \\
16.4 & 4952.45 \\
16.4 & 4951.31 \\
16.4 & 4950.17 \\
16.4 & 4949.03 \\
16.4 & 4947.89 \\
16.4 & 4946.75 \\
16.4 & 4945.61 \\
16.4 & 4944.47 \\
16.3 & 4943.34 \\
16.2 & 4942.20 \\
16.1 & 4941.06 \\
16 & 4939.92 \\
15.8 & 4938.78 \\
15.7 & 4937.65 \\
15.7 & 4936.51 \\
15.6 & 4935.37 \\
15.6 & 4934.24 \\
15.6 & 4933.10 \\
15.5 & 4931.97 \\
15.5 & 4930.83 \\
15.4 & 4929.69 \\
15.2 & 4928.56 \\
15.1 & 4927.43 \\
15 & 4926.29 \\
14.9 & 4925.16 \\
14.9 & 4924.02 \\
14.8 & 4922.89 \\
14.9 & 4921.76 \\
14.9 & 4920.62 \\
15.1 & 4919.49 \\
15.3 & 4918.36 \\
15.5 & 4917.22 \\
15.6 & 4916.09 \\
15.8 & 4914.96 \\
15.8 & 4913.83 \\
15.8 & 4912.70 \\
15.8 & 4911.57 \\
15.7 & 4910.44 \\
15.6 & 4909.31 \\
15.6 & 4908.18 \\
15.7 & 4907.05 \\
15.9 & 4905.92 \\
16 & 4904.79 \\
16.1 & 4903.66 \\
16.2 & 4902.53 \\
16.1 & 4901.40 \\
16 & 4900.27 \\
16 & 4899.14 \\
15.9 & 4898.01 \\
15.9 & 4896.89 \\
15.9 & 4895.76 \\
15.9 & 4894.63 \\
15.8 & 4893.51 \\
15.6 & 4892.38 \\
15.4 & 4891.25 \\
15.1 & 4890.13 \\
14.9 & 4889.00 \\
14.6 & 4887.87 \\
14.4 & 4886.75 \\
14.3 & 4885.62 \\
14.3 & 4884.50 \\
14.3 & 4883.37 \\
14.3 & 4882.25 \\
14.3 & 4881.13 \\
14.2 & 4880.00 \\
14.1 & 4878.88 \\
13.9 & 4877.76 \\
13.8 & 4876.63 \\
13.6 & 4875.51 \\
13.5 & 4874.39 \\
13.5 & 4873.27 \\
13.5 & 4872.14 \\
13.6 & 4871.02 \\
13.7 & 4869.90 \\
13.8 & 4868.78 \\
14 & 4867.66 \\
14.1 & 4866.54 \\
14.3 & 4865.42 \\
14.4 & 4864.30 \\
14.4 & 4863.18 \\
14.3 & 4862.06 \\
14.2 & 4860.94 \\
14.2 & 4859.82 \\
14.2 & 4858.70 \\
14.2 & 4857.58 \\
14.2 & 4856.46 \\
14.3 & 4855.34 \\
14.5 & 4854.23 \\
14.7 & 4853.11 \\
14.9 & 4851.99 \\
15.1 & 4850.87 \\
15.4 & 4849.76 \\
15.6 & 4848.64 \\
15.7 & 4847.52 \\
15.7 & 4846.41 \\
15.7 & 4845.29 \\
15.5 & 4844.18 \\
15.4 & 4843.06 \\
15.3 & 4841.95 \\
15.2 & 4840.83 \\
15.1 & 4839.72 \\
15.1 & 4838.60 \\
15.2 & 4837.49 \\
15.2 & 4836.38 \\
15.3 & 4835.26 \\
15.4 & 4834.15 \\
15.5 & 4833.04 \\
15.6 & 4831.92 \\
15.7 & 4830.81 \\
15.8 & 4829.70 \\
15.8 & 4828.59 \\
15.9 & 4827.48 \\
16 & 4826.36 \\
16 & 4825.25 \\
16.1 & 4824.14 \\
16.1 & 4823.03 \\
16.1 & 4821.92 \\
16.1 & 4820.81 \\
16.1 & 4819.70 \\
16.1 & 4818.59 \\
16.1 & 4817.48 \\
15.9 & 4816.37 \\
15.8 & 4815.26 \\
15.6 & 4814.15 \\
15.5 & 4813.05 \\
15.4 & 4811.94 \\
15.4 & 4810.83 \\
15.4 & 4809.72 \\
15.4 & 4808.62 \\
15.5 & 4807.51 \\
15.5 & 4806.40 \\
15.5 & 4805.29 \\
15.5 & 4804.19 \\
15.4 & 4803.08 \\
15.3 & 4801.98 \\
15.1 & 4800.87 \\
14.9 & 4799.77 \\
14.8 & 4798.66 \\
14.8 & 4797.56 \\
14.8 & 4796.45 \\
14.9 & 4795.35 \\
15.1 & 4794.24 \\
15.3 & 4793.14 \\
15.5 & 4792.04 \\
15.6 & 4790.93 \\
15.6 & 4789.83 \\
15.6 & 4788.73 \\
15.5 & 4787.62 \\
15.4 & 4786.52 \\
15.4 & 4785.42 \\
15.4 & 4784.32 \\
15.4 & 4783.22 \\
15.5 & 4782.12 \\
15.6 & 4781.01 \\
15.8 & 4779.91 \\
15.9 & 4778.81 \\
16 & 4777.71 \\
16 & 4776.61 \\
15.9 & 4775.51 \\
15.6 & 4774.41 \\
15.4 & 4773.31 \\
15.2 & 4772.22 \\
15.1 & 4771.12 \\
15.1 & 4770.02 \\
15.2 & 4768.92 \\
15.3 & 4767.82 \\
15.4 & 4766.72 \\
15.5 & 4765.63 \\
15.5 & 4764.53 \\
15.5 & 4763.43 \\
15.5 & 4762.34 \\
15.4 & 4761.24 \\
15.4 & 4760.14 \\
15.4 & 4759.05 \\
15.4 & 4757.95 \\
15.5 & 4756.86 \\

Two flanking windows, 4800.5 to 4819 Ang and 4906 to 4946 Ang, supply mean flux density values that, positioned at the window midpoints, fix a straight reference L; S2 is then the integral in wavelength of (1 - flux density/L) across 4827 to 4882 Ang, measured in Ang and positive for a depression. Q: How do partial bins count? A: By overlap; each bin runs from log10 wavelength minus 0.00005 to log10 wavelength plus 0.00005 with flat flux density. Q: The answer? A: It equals 3.0 Ang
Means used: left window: 15.6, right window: 15.6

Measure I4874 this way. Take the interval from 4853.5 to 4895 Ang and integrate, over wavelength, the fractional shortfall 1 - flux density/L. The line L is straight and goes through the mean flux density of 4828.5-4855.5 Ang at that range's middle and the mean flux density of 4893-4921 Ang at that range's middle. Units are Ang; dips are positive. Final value 3.3 Ang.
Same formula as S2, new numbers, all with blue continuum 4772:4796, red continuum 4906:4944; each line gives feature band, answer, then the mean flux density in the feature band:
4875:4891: 1.2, 14.3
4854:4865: 0.9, 14.3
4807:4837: -0.4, 15.7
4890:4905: -0.3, 15.9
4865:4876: 1.3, 13.8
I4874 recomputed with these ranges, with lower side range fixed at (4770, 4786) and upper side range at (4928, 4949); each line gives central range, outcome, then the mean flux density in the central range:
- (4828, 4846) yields 0.3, 15.4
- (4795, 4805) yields 0.3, 15.1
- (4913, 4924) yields 0.4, 15.3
